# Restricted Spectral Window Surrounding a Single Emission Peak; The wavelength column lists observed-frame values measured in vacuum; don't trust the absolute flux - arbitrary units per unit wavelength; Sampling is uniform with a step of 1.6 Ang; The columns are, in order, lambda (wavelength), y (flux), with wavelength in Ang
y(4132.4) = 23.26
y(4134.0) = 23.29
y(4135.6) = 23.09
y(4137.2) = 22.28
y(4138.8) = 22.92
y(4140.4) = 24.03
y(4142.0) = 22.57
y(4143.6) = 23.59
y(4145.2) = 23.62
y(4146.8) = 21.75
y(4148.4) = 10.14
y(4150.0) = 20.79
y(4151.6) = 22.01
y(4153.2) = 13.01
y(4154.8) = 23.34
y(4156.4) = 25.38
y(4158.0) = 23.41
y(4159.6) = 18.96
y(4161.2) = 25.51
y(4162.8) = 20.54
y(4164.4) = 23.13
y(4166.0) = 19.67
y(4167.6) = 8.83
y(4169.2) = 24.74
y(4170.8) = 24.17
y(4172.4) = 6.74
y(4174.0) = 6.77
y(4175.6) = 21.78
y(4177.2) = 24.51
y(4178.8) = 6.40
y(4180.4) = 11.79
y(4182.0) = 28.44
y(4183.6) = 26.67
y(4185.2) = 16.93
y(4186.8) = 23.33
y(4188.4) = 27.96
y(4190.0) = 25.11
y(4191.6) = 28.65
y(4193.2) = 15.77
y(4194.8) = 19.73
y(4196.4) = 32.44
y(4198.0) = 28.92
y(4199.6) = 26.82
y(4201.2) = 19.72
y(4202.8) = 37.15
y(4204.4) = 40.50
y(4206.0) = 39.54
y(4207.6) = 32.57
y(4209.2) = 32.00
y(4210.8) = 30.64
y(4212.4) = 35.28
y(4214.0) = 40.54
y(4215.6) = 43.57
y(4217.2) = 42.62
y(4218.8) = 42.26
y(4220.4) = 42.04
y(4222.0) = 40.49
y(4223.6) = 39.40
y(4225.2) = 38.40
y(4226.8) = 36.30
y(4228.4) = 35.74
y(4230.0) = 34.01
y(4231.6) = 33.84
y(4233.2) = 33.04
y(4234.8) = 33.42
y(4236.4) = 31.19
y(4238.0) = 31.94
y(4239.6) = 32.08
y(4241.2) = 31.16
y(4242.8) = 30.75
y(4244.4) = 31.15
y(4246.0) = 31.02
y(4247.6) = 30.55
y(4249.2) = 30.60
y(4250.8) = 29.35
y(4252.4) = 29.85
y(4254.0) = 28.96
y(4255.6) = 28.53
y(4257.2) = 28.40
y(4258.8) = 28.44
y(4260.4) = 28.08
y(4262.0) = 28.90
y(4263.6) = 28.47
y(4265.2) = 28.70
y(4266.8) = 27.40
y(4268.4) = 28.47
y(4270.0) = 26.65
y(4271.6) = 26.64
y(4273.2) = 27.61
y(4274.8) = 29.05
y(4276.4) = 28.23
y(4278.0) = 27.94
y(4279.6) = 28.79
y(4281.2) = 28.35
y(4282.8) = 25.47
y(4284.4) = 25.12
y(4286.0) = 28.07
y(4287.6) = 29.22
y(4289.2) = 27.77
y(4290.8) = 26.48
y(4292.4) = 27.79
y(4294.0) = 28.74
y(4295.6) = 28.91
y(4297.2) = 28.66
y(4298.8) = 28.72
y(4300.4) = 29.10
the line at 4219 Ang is Ly-alpha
